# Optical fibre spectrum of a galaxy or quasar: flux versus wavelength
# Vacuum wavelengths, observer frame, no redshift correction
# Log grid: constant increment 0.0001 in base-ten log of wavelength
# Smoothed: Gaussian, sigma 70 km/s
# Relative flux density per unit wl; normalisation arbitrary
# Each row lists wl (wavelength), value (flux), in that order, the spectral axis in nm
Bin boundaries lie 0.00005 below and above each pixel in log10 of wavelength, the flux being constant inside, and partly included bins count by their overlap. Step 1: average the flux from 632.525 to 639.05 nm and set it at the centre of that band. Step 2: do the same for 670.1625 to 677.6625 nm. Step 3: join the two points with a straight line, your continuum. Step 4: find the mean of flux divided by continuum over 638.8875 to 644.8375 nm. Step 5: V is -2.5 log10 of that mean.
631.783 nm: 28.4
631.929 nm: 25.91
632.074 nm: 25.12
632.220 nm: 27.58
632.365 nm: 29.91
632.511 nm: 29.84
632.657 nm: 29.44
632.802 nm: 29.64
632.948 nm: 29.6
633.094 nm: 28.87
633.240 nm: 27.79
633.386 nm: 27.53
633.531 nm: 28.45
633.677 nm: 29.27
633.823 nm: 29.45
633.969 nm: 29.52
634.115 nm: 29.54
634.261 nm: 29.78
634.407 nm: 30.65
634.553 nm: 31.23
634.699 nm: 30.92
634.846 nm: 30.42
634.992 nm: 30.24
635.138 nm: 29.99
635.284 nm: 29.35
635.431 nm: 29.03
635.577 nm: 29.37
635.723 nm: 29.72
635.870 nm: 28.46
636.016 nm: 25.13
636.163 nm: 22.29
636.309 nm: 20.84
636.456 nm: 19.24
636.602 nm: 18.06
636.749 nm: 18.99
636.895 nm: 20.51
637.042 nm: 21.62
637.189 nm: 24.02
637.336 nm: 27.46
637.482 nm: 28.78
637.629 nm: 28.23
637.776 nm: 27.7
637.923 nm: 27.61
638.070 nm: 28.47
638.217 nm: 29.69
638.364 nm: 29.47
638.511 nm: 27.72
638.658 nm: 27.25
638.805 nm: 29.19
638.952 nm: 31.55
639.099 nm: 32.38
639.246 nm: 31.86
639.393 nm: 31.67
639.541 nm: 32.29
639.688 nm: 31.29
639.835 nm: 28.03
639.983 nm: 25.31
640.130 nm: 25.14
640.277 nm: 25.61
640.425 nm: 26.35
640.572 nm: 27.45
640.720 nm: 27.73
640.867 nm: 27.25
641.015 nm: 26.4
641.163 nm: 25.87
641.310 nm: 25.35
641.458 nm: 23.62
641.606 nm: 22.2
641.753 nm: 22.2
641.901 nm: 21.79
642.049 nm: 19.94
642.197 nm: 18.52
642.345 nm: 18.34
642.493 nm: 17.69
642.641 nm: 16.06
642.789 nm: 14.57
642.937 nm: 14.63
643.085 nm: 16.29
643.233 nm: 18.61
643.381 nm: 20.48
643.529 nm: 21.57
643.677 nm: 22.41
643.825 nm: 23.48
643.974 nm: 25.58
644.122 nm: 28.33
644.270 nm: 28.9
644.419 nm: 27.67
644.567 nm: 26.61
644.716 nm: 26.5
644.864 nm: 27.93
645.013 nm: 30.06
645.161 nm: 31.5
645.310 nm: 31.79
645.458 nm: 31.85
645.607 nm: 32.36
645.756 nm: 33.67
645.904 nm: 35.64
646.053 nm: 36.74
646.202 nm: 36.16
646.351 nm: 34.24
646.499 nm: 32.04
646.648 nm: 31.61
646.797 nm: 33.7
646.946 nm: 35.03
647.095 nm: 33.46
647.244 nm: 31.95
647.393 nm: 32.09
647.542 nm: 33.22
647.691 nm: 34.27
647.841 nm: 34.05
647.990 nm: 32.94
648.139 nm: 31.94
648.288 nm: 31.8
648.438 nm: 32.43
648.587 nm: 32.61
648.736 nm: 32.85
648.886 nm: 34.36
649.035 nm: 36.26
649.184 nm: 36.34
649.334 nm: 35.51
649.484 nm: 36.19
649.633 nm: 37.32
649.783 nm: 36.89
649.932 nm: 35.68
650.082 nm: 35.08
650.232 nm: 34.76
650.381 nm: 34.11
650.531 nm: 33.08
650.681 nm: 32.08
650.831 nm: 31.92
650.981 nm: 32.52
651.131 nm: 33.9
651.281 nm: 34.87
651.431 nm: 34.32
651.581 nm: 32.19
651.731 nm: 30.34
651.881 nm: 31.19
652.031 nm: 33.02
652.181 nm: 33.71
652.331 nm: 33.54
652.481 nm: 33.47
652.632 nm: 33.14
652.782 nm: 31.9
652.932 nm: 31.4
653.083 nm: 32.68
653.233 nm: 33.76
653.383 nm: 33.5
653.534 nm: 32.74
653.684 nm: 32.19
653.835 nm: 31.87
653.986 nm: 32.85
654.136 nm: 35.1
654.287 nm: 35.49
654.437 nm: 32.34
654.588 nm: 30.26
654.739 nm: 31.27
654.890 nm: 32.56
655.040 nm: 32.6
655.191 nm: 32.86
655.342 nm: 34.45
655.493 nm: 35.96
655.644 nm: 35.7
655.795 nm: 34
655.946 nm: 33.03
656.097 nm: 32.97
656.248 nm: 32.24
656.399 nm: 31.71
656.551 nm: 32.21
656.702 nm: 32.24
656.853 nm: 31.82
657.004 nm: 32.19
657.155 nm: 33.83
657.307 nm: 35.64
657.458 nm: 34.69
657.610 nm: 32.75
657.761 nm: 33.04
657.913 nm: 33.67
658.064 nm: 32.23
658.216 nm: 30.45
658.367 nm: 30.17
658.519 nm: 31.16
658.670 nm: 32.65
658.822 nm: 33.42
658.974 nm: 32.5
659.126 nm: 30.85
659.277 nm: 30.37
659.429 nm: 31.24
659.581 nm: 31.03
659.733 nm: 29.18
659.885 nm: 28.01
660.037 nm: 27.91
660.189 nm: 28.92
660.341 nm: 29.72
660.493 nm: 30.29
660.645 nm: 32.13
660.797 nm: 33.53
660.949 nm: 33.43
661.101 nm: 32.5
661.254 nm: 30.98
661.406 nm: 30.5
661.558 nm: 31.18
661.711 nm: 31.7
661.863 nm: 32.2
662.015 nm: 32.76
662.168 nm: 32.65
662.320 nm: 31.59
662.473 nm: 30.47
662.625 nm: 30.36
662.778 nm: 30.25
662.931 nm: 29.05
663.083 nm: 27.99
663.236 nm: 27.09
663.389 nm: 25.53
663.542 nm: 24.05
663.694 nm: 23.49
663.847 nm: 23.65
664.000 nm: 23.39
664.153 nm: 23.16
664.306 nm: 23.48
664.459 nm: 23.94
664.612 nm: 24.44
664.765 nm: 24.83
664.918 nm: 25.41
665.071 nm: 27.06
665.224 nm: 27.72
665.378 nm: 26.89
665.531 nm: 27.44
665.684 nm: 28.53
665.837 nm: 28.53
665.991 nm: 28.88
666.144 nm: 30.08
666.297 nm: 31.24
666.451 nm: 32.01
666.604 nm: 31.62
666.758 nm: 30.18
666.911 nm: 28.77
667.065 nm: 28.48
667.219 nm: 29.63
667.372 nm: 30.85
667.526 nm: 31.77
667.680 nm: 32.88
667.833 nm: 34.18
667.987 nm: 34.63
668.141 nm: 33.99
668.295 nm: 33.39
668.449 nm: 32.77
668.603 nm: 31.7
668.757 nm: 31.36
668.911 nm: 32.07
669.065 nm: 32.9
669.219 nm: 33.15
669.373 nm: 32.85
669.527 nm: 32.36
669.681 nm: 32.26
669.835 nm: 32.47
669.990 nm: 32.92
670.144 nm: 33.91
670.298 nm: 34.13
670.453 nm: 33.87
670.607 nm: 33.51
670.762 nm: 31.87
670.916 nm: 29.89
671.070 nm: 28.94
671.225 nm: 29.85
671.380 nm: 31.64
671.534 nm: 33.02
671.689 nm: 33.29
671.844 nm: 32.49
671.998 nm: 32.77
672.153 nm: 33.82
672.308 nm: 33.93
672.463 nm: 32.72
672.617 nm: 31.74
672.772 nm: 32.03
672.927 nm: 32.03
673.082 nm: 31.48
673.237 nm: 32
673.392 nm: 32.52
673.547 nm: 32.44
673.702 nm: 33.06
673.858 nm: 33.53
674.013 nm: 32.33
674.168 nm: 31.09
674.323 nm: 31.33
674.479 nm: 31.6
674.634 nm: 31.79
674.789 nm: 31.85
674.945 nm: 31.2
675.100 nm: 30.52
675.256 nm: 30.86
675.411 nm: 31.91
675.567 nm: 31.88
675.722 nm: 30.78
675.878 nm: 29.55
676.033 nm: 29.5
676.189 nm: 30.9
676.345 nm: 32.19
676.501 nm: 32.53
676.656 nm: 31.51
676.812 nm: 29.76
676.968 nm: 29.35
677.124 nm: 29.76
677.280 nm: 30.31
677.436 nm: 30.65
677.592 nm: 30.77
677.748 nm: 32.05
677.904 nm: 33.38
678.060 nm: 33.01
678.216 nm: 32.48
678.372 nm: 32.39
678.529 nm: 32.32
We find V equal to 0.156 mag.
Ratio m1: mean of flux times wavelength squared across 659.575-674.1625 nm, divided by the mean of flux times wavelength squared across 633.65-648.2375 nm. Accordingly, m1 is 1.20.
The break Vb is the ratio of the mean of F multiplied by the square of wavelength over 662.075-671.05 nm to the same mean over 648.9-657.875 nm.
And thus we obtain 0.93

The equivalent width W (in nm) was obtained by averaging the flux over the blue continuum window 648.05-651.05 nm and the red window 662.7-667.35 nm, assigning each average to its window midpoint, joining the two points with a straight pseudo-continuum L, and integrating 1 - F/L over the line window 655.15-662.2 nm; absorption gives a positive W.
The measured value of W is -0.465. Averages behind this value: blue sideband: 34.2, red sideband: 27.3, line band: 32.1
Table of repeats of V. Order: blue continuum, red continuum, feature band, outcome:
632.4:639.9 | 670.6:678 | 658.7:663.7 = 0.002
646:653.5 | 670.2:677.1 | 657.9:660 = 0.063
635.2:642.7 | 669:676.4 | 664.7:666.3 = 0.110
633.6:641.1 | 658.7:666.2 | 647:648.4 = -0.168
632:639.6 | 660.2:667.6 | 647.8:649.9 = -0.211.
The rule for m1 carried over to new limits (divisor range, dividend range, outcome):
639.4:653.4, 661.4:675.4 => 1.10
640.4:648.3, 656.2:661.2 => 1.22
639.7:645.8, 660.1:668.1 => 1.27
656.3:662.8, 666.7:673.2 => 1.05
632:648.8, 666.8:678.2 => 1.27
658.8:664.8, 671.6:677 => 1.14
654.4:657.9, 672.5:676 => 1.01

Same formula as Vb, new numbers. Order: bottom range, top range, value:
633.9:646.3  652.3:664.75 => 1.24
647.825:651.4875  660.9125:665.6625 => 0.85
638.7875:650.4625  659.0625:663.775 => 1.09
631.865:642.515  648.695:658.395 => 1.30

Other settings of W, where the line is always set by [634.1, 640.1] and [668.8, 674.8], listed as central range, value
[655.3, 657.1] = -0.176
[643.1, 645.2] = 0.241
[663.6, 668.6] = 0.458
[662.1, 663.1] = 0.021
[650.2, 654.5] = -0.478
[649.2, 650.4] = -0.263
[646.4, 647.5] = -0.148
